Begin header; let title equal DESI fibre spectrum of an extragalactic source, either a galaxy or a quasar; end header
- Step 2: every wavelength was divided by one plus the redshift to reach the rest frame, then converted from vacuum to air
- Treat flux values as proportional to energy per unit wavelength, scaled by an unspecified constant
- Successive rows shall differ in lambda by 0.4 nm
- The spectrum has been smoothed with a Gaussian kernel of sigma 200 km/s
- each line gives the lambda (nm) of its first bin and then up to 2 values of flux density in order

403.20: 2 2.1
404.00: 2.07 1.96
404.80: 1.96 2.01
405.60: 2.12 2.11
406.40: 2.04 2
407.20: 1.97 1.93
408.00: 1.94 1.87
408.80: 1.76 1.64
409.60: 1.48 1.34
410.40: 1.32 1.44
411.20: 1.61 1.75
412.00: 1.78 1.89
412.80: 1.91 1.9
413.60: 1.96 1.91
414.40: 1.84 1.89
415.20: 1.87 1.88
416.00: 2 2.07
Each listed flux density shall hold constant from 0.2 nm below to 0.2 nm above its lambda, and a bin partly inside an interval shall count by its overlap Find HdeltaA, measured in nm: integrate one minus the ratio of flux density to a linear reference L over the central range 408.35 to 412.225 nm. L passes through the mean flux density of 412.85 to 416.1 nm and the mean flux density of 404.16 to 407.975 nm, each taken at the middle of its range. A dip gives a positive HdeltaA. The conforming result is 0.724 nm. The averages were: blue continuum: 2.01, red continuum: 1.9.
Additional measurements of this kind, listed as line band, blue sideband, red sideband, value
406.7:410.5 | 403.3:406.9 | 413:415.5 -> 0.495 nm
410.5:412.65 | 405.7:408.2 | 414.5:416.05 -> 0.289 nm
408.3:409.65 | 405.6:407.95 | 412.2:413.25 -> 0.189 nm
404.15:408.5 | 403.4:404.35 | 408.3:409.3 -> -0.195 nm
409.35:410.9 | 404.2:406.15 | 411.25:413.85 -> 0.414 nm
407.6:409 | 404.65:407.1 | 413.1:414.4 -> 0.093 nm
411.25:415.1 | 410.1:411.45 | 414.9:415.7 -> -0.421 nm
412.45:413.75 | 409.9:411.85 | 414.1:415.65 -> -0.159 nm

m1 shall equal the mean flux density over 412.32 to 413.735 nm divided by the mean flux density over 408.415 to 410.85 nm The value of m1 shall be 1.25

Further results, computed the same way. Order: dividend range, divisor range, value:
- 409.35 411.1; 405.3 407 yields 0.69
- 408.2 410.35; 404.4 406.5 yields 0.78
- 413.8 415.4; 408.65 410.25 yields 1.22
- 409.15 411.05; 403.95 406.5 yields 0.70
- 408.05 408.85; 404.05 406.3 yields 0.91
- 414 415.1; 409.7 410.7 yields 1.38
